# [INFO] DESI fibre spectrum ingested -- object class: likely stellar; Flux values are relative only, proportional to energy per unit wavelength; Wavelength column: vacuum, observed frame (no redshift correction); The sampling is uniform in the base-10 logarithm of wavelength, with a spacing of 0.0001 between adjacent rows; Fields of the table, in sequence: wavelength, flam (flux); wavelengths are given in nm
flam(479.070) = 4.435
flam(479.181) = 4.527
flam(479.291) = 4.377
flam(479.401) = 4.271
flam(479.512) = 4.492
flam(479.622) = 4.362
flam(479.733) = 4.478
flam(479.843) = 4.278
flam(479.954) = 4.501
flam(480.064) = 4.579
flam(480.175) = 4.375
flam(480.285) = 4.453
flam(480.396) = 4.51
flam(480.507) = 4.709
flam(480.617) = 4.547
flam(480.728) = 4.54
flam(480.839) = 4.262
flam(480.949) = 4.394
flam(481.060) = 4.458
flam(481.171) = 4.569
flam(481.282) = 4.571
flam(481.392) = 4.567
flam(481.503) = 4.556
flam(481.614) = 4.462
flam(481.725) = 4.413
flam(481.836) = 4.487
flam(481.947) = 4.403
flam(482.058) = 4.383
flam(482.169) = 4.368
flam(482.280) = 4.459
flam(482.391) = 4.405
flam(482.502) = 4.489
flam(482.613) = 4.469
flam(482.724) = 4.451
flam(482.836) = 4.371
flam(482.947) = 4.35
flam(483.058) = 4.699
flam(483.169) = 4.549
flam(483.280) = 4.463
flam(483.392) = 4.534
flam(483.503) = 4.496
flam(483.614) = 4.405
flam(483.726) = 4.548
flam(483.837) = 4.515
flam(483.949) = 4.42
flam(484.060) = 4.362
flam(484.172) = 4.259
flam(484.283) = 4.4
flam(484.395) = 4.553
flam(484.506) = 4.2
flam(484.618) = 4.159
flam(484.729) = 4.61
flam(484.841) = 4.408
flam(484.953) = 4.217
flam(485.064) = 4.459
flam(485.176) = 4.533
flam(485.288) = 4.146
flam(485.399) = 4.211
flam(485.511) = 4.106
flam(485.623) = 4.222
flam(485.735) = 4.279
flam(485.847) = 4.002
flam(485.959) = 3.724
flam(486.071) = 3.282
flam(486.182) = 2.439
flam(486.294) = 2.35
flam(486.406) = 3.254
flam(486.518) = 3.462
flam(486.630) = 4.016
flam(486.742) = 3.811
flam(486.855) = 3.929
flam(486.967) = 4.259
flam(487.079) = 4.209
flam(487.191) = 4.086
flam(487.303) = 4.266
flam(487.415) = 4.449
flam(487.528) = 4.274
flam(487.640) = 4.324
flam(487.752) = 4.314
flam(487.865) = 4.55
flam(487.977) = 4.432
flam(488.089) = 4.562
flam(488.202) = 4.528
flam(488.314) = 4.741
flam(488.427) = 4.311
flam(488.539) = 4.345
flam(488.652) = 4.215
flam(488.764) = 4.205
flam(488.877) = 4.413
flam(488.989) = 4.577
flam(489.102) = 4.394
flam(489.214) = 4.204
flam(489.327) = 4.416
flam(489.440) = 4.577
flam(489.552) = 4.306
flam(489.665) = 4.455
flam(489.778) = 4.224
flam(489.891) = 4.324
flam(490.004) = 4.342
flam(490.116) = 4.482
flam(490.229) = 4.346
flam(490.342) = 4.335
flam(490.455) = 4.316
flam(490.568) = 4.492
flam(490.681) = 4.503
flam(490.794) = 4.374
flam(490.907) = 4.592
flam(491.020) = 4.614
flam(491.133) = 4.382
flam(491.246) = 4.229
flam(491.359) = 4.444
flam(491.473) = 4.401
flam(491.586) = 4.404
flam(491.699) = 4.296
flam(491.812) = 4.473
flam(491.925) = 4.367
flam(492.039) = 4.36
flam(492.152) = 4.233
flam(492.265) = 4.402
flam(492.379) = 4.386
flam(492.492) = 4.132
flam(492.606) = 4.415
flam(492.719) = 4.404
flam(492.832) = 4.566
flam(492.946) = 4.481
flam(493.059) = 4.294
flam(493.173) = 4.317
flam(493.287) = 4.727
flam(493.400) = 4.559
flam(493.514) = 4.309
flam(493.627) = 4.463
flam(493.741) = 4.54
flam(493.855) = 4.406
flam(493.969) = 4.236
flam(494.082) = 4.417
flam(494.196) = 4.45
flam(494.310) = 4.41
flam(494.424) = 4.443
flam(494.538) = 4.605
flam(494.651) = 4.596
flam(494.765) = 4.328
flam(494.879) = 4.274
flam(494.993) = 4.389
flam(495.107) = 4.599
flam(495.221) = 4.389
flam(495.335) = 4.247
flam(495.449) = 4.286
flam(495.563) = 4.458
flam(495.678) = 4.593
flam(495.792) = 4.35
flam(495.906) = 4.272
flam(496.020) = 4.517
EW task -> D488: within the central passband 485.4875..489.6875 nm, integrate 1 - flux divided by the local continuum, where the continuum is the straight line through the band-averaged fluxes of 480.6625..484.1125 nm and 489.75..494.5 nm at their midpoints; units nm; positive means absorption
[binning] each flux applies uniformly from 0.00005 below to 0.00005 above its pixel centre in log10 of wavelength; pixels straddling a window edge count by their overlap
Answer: 0.30 nm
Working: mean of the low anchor 4.47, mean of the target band 4.11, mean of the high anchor 4.4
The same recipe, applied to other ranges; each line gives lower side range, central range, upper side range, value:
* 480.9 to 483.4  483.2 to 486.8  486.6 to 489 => 0.246 nm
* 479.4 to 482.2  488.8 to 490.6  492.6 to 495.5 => 0.023 nm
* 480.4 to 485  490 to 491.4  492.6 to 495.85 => 0.005 nm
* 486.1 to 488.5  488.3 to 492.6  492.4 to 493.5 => -0.137 nm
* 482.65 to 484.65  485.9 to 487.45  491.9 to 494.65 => 0.265 nm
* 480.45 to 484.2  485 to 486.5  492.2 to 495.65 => 0.233 nm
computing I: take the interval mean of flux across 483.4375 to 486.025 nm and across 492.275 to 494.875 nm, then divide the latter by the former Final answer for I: 1.03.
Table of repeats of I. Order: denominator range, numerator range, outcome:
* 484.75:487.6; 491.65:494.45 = 1.12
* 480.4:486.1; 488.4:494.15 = 1.00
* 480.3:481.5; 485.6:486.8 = 0.78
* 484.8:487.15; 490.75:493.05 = 1.14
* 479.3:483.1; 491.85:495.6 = 0.99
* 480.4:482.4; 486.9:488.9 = 0.97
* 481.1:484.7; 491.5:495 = 0.99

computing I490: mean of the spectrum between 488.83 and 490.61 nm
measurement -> 4.39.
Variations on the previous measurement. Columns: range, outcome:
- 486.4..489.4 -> 4.26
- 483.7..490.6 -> 4.21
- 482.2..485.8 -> 4.4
